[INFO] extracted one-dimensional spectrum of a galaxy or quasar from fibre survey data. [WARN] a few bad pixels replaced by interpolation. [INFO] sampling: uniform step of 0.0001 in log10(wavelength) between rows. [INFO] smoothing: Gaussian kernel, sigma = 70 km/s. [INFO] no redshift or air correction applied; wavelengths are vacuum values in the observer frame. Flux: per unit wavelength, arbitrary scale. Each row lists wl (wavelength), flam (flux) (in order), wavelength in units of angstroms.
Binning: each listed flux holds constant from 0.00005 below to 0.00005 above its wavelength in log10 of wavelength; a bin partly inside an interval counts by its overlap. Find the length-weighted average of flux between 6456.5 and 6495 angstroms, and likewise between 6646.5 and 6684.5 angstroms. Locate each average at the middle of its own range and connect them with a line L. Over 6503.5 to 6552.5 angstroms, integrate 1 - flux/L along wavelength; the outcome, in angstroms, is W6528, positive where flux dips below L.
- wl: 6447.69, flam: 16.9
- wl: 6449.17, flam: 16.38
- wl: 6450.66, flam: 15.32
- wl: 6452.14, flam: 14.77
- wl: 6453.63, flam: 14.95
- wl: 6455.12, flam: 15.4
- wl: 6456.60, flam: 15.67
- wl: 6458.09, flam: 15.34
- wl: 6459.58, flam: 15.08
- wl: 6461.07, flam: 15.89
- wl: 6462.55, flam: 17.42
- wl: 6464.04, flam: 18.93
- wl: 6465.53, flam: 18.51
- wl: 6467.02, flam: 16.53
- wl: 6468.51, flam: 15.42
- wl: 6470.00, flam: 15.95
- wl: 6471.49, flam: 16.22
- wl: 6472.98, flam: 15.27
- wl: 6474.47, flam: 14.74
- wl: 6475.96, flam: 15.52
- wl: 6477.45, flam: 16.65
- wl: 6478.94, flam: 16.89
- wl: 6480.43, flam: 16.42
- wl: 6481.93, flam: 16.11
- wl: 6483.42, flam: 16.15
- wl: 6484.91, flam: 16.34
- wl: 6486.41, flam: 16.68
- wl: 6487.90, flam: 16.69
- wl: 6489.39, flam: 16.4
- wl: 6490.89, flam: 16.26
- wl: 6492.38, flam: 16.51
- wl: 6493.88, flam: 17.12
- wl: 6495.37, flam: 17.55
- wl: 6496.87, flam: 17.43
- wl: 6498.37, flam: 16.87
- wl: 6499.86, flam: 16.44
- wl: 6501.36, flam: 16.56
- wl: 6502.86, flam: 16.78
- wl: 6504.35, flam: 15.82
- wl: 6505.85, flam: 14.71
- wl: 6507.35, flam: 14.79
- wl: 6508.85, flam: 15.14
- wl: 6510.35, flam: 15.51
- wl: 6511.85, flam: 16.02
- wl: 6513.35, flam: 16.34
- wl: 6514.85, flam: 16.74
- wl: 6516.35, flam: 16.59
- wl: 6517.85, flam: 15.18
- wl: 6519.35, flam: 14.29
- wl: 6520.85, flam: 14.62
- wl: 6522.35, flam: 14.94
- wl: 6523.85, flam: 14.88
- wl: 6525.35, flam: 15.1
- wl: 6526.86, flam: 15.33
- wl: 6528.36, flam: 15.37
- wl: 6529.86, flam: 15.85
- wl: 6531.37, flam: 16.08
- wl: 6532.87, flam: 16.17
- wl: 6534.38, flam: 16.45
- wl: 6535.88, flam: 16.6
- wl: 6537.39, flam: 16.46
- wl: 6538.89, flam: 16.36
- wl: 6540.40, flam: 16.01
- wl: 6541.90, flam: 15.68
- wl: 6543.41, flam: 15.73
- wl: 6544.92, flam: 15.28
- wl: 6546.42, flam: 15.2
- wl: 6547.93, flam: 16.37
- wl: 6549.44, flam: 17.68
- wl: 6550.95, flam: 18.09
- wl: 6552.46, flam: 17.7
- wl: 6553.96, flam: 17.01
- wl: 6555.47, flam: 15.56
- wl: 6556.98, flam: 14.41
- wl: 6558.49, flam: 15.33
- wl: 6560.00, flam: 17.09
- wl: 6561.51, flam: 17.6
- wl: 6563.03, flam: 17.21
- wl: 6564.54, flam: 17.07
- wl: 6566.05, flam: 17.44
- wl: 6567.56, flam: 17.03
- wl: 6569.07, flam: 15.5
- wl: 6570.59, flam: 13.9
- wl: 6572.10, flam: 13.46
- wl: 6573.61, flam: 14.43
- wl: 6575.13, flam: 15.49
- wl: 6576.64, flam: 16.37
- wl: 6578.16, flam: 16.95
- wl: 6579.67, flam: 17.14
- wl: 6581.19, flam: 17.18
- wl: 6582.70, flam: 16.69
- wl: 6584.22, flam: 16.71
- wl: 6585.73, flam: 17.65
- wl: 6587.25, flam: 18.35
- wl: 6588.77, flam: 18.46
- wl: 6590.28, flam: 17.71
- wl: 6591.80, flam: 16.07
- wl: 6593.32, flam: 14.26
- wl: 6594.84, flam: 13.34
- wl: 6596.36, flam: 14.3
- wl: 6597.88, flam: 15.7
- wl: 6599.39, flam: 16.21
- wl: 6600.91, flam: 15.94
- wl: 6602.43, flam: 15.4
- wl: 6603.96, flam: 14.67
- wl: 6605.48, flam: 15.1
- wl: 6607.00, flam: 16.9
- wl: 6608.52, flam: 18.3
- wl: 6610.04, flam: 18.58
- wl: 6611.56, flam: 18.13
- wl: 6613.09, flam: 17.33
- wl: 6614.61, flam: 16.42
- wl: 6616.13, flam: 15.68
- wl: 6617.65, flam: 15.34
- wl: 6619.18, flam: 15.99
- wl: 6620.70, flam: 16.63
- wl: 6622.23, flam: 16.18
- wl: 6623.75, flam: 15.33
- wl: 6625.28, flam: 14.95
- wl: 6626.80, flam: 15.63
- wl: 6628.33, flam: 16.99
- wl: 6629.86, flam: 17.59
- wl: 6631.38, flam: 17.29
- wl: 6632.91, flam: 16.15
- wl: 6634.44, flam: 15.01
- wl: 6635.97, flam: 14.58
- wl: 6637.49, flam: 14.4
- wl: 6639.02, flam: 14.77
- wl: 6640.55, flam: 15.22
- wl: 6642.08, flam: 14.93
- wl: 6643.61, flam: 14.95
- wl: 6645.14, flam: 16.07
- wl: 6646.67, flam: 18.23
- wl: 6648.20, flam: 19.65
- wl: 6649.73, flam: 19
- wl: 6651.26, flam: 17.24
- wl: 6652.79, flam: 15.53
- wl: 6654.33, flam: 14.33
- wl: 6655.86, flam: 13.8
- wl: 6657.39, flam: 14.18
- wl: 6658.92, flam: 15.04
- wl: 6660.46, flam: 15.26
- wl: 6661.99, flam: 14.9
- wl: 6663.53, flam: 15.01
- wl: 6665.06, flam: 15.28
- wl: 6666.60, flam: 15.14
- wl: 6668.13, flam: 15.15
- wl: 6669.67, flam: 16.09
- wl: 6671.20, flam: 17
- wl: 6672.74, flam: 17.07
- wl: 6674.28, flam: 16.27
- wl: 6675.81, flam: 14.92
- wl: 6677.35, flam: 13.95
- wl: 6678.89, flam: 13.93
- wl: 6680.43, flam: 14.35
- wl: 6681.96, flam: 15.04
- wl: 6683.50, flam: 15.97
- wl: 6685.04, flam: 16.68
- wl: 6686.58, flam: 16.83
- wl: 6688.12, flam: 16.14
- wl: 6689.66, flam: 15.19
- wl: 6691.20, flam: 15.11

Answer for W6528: 1.0 angstroms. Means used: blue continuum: 16.4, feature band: 15.8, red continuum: 15.7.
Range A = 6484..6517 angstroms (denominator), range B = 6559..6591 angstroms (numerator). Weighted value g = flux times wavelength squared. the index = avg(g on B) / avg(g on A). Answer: 1.0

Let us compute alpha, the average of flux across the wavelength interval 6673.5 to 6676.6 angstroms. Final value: 15.6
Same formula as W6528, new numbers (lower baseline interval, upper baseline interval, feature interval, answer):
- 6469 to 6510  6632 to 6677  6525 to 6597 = -1.0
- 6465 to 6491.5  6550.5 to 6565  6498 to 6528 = 1.5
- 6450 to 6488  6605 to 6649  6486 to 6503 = -0.7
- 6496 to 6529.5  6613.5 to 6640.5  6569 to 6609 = -0.5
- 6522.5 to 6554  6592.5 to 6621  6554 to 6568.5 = -0.4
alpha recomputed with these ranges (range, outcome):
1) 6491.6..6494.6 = 16.8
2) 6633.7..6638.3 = 14.7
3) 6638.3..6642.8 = 15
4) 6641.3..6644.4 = 14.9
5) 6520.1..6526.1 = 14.9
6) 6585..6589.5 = 18.1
